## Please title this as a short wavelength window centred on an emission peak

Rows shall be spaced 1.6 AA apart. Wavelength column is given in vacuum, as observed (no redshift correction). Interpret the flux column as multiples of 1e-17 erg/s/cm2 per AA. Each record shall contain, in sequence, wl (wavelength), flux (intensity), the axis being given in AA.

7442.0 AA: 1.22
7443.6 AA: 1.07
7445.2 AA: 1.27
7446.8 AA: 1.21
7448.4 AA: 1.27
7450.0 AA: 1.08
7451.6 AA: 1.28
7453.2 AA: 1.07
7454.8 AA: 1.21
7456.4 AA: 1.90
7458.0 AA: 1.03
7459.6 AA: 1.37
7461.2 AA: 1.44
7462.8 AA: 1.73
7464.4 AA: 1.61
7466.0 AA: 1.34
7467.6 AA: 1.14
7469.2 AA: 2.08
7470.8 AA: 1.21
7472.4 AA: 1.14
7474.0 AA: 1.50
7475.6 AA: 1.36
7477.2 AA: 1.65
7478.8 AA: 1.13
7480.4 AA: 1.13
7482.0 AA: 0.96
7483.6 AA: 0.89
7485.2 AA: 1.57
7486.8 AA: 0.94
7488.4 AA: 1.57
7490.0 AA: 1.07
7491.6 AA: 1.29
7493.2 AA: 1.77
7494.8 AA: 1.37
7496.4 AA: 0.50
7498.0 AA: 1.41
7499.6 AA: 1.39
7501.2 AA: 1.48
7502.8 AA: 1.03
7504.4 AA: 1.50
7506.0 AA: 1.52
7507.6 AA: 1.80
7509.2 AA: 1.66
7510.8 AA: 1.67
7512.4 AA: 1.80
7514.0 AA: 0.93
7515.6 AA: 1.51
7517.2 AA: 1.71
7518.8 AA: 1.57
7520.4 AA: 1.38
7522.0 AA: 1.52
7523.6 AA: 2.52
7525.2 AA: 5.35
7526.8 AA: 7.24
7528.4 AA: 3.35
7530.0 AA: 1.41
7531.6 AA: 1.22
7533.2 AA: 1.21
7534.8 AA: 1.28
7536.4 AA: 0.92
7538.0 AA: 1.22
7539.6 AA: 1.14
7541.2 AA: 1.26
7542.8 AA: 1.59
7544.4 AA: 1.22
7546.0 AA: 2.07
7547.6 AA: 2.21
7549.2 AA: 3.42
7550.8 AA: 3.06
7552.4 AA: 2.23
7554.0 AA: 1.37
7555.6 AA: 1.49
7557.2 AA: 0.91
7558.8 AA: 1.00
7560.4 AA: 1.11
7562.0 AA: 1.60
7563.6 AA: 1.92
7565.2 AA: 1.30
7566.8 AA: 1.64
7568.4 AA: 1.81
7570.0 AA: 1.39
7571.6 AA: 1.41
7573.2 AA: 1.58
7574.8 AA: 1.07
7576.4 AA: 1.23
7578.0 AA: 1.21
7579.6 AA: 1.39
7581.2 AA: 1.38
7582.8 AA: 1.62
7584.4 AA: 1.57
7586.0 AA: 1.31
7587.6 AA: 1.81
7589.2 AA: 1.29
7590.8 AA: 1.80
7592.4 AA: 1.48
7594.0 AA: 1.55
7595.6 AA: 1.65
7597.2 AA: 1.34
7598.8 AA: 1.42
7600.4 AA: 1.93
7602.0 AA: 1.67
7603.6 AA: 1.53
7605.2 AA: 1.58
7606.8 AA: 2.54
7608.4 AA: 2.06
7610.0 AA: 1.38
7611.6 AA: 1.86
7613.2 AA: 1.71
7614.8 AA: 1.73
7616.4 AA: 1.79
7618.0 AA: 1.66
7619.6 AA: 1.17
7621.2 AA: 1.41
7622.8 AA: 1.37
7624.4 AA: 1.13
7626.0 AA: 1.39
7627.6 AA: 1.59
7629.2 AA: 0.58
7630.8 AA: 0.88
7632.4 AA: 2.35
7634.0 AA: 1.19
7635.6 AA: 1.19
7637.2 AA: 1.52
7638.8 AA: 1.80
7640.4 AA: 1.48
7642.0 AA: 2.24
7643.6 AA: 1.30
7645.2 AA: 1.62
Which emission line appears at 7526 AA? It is H-alpha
